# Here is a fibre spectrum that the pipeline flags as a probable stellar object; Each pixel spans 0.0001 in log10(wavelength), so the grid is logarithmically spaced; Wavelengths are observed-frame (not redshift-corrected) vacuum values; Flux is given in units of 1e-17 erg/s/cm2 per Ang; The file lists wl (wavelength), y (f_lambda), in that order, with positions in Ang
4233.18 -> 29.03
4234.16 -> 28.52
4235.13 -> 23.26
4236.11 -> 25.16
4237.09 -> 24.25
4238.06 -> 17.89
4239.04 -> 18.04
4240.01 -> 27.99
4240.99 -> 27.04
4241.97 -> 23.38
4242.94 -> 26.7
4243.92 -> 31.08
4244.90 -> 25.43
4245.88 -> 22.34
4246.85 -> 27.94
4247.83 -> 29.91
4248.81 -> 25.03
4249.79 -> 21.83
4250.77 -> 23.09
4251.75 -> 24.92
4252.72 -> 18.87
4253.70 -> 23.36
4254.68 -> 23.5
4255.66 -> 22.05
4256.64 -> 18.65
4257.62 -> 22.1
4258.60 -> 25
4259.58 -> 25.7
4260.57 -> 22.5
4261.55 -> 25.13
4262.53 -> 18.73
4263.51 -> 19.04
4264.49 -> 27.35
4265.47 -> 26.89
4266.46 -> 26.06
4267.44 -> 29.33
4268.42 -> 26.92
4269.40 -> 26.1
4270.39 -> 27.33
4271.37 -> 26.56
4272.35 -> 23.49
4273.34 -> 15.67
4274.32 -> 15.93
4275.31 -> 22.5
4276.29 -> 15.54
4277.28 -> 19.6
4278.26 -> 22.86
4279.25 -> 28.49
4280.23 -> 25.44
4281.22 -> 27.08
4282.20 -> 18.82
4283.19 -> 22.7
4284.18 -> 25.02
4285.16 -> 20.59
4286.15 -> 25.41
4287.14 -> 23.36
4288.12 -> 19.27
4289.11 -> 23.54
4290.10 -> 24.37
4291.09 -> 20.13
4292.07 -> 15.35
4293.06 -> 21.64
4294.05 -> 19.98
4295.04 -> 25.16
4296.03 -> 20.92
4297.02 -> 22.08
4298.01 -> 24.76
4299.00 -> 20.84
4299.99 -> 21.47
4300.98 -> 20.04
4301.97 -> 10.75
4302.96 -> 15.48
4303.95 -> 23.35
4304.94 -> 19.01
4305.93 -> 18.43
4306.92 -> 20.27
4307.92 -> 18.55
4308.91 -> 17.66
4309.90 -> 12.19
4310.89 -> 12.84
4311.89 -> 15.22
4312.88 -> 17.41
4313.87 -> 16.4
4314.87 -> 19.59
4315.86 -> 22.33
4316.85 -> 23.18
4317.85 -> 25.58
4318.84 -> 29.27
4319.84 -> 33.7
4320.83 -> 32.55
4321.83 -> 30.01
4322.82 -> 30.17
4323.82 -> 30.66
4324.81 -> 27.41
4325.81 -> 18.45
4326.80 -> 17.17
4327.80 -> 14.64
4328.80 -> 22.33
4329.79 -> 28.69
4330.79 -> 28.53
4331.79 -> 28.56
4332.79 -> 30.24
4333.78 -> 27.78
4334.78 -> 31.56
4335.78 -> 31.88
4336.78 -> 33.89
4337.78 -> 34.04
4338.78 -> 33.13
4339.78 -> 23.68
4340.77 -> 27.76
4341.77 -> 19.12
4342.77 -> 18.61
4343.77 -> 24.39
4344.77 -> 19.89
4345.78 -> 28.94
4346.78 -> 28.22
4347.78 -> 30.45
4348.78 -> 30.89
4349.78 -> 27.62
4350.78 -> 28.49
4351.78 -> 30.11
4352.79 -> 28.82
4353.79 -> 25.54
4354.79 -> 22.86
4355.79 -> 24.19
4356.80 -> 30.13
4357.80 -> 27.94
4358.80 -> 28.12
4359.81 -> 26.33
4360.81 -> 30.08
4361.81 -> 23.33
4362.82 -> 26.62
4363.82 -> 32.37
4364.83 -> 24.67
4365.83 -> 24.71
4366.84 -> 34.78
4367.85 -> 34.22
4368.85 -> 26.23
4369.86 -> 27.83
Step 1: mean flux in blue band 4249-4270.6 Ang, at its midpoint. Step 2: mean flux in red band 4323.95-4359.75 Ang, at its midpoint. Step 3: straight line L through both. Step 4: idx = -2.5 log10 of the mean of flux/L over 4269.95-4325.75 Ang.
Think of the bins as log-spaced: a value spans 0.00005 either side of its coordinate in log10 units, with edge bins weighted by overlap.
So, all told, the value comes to 0.15 mag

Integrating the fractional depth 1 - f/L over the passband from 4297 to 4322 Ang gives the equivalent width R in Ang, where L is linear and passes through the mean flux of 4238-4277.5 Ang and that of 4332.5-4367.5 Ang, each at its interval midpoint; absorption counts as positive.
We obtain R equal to 5.0 Ang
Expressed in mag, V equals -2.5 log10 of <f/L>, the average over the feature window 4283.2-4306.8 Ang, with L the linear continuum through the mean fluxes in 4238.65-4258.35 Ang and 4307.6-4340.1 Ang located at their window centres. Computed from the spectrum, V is 0.18 mag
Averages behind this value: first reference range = 24.2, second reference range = 24.9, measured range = 20.9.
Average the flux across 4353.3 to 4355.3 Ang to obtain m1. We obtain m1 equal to 24.3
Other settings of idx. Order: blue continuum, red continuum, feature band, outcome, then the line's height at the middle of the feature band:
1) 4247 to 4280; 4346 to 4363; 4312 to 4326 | 0.029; 26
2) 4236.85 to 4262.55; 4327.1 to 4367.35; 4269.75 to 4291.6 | 0.115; 25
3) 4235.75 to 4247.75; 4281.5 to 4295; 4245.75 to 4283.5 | -0.004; 23.4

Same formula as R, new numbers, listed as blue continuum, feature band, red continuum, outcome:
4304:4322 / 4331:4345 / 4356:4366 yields -1.9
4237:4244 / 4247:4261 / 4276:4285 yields 0.2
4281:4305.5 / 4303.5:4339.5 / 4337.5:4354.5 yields 0.1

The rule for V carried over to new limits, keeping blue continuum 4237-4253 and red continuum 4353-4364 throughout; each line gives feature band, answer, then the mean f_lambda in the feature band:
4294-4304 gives 0.25 mag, 20.3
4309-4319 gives 0.34 mag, 19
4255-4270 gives 0.04 mag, 24.1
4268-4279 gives 0.14 mag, 22.1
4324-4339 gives -0.03 mag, 27.2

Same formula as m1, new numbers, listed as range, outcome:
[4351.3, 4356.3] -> 26.3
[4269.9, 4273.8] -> 23.3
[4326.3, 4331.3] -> 22.3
